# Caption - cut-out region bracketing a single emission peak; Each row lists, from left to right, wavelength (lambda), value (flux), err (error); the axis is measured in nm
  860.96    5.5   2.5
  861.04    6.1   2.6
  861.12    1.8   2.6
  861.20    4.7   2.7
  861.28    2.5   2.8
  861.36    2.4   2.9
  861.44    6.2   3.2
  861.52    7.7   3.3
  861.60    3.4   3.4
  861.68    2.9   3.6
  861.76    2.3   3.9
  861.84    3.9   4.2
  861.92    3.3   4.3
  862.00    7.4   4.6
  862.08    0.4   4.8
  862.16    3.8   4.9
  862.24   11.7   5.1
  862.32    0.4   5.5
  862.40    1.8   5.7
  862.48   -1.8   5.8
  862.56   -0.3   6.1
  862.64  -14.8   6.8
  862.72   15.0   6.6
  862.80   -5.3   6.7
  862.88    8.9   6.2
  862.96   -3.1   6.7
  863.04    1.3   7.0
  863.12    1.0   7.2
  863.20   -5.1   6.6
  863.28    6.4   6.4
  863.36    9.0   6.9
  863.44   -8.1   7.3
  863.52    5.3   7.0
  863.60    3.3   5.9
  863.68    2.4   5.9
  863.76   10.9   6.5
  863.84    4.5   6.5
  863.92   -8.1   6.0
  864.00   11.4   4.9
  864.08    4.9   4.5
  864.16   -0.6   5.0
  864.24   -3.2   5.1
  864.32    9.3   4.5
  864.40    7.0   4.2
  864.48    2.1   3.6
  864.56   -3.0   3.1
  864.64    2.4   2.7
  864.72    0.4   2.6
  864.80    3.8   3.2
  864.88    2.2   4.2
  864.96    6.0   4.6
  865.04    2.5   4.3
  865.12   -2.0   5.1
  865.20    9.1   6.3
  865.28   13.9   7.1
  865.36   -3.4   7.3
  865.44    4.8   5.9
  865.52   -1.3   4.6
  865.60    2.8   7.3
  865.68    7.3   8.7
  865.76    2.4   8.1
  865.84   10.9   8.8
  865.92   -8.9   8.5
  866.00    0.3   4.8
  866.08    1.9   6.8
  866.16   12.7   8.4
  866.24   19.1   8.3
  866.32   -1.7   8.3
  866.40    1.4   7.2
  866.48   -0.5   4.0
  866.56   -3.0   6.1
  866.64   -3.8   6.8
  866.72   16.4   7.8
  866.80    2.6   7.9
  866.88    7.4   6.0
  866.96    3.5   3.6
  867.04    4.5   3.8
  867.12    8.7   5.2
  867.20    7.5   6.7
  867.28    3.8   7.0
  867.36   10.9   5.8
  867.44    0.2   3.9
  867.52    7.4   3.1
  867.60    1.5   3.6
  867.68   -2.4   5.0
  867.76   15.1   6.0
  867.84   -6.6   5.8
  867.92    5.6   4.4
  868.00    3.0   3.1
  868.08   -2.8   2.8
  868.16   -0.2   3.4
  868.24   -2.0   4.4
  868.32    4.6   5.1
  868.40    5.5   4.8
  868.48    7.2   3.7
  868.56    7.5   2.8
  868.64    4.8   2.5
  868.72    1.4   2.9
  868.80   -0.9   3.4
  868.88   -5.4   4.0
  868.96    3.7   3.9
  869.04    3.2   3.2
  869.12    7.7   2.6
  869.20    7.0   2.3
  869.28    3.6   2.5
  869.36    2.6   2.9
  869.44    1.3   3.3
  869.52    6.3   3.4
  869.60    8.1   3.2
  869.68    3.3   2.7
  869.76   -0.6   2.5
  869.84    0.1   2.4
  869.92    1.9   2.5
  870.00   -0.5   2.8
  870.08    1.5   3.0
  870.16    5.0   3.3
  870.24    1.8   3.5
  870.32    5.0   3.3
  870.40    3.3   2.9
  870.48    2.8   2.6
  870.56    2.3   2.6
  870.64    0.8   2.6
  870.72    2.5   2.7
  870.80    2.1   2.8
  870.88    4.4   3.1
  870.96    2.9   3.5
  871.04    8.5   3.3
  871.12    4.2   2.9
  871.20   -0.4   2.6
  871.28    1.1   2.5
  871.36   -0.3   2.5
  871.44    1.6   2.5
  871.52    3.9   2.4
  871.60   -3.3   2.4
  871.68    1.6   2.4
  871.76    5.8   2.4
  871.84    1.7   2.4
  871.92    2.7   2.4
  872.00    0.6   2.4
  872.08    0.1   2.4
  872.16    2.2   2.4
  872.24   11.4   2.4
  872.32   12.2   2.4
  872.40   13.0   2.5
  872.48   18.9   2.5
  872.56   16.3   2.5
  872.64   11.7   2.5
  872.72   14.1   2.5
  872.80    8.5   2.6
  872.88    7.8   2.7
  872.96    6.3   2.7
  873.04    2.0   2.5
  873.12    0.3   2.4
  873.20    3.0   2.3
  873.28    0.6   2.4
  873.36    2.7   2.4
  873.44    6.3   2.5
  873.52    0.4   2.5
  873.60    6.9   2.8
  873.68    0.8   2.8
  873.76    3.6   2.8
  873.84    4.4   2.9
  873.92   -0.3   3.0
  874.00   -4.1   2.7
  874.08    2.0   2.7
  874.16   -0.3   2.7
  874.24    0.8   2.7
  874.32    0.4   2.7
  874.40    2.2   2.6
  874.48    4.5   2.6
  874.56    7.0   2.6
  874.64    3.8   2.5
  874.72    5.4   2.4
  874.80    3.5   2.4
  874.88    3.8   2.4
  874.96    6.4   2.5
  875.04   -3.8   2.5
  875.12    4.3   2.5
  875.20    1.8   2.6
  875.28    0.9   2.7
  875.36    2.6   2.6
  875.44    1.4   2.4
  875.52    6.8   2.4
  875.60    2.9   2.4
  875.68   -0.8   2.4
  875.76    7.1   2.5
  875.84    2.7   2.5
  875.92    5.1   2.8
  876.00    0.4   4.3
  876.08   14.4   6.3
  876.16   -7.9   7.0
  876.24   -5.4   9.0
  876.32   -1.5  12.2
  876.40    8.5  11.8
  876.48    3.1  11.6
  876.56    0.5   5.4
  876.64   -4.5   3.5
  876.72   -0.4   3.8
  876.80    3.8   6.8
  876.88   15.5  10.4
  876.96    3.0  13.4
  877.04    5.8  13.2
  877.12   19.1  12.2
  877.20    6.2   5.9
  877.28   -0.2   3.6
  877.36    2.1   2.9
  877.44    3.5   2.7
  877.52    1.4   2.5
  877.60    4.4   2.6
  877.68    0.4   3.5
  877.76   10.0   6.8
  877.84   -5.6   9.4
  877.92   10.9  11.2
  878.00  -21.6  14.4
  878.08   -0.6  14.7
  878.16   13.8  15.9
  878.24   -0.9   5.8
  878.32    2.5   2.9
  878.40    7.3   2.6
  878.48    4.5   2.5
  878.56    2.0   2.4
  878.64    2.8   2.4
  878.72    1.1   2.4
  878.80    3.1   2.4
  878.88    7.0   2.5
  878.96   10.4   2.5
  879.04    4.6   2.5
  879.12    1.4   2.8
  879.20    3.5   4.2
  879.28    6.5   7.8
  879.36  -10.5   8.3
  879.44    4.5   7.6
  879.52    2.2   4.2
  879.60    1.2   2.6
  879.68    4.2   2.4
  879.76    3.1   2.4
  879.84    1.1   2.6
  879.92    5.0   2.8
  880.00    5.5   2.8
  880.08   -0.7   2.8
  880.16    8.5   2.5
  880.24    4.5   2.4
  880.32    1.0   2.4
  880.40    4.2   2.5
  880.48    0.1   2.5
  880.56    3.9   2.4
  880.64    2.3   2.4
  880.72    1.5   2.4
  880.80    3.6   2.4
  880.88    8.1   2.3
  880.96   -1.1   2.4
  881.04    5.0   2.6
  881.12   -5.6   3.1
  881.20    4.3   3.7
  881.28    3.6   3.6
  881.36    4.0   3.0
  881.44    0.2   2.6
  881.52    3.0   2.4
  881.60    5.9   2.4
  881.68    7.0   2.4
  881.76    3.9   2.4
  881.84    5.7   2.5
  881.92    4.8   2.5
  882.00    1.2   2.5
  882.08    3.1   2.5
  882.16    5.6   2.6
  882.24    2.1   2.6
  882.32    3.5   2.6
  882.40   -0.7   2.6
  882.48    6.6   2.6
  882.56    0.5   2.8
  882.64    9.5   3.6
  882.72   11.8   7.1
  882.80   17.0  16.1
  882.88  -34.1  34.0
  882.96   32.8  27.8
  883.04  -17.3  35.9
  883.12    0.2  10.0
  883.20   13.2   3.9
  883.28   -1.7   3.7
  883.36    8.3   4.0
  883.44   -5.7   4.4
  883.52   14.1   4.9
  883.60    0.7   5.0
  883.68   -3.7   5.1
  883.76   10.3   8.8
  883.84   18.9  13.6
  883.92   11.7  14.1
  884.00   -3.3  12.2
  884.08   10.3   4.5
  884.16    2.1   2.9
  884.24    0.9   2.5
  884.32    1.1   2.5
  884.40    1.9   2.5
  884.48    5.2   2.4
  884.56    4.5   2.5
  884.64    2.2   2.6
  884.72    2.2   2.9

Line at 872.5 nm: Hgamma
